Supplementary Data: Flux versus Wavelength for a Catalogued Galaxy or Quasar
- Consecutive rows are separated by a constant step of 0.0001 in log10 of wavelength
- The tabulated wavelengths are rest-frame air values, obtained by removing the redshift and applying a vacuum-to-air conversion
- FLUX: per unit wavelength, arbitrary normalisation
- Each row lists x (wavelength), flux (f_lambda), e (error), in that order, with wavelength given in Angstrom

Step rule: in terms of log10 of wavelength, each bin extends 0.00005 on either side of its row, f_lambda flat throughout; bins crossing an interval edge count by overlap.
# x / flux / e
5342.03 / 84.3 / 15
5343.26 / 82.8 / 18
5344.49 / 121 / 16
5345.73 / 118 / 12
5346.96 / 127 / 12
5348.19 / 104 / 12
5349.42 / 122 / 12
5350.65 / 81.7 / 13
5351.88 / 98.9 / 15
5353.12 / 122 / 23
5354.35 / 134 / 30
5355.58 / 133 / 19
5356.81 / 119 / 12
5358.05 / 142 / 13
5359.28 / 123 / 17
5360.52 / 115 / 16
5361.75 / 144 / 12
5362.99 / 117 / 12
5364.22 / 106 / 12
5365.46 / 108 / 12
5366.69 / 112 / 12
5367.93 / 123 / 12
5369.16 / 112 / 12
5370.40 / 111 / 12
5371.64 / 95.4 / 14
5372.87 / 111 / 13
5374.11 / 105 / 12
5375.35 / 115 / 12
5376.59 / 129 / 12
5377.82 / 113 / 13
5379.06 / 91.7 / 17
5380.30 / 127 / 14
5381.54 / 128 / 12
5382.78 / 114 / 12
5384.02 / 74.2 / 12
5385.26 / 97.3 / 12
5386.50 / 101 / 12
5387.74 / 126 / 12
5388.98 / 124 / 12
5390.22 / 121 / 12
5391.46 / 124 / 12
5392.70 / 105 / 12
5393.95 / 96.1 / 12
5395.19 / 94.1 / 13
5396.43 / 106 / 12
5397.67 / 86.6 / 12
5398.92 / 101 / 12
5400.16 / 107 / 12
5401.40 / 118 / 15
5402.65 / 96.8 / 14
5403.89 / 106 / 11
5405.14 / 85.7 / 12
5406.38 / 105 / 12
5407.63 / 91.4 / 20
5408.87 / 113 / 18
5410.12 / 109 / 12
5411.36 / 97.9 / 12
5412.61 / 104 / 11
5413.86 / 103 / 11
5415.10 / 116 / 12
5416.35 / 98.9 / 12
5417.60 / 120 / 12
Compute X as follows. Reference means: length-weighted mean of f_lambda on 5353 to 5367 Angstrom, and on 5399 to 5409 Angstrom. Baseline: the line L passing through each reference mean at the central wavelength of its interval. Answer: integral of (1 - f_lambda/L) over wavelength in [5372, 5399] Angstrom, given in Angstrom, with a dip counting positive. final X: 0.6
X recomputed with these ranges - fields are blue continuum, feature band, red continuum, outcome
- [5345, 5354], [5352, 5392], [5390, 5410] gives -3.0 Angstrom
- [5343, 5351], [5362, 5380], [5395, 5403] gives -0.9 Angstrom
